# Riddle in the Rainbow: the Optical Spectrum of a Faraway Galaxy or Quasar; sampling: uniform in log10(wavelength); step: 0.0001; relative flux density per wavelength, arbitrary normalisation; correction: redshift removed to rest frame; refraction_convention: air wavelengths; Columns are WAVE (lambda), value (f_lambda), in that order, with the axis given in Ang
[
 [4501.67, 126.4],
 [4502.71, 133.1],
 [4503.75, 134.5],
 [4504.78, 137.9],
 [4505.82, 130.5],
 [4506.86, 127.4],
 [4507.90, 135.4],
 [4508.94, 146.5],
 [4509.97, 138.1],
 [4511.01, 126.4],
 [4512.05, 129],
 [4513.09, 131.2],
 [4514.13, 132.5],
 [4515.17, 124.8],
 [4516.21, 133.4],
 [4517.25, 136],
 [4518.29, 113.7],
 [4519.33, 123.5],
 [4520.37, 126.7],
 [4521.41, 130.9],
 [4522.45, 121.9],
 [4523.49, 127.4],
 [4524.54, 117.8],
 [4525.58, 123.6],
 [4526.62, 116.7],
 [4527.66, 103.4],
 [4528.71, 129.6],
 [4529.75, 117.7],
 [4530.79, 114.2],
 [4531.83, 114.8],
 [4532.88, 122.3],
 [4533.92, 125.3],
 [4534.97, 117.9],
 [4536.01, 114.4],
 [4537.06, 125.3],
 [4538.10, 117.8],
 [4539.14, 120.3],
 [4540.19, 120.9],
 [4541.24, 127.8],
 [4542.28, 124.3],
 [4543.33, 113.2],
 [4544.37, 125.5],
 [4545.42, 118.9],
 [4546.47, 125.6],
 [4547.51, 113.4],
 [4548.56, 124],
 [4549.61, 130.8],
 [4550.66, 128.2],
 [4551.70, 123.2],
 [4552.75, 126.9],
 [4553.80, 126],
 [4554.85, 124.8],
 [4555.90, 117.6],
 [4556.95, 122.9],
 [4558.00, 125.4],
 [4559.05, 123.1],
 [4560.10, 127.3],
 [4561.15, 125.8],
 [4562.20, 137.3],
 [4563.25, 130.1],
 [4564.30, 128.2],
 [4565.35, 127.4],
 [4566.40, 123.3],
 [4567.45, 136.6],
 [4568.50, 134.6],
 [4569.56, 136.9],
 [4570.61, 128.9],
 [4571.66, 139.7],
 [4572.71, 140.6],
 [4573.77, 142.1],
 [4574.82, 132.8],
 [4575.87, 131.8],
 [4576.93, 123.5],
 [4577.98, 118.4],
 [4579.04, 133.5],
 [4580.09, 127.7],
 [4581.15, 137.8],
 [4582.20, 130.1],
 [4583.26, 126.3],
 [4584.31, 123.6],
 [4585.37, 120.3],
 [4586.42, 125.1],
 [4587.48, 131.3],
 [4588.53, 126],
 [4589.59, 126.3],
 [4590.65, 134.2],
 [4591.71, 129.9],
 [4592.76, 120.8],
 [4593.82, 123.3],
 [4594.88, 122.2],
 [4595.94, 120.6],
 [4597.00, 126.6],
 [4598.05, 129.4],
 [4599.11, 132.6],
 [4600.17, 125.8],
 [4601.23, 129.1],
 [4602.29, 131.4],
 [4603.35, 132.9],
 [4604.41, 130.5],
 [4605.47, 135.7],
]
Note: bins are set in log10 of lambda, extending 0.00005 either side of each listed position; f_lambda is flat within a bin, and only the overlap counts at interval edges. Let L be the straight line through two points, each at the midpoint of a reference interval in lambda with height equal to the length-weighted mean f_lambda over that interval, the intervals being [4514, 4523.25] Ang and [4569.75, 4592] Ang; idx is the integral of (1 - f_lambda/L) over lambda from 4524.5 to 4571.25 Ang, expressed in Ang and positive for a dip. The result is 1.7 Ang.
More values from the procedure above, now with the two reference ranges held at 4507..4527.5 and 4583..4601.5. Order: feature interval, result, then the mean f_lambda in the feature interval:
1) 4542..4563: 0.46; 124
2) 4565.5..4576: -0.65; 135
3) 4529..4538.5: 0.62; 119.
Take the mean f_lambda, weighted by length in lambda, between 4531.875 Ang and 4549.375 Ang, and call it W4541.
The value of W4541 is 121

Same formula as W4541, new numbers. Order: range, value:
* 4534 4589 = 127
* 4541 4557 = 123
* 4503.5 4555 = 125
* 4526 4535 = 118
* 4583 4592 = 127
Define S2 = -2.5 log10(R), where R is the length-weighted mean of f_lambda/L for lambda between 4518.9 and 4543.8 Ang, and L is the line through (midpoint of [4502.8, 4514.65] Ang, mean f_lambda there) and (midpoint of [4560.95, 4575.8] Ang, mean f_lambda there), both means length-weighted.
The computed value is 0.11 mag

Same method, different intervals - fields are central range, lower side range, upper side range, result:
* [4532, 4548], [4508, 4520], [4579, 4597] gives 0.074 mag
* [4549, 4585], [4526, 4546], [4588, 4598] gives -0.053 mag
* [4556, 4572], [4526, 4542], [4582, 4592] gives -0.049 mag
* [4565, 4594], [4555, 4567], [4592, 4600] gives -0.034 mag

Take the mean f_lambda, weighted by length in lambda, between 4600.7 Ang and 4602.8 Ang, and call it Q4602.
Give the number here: 130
